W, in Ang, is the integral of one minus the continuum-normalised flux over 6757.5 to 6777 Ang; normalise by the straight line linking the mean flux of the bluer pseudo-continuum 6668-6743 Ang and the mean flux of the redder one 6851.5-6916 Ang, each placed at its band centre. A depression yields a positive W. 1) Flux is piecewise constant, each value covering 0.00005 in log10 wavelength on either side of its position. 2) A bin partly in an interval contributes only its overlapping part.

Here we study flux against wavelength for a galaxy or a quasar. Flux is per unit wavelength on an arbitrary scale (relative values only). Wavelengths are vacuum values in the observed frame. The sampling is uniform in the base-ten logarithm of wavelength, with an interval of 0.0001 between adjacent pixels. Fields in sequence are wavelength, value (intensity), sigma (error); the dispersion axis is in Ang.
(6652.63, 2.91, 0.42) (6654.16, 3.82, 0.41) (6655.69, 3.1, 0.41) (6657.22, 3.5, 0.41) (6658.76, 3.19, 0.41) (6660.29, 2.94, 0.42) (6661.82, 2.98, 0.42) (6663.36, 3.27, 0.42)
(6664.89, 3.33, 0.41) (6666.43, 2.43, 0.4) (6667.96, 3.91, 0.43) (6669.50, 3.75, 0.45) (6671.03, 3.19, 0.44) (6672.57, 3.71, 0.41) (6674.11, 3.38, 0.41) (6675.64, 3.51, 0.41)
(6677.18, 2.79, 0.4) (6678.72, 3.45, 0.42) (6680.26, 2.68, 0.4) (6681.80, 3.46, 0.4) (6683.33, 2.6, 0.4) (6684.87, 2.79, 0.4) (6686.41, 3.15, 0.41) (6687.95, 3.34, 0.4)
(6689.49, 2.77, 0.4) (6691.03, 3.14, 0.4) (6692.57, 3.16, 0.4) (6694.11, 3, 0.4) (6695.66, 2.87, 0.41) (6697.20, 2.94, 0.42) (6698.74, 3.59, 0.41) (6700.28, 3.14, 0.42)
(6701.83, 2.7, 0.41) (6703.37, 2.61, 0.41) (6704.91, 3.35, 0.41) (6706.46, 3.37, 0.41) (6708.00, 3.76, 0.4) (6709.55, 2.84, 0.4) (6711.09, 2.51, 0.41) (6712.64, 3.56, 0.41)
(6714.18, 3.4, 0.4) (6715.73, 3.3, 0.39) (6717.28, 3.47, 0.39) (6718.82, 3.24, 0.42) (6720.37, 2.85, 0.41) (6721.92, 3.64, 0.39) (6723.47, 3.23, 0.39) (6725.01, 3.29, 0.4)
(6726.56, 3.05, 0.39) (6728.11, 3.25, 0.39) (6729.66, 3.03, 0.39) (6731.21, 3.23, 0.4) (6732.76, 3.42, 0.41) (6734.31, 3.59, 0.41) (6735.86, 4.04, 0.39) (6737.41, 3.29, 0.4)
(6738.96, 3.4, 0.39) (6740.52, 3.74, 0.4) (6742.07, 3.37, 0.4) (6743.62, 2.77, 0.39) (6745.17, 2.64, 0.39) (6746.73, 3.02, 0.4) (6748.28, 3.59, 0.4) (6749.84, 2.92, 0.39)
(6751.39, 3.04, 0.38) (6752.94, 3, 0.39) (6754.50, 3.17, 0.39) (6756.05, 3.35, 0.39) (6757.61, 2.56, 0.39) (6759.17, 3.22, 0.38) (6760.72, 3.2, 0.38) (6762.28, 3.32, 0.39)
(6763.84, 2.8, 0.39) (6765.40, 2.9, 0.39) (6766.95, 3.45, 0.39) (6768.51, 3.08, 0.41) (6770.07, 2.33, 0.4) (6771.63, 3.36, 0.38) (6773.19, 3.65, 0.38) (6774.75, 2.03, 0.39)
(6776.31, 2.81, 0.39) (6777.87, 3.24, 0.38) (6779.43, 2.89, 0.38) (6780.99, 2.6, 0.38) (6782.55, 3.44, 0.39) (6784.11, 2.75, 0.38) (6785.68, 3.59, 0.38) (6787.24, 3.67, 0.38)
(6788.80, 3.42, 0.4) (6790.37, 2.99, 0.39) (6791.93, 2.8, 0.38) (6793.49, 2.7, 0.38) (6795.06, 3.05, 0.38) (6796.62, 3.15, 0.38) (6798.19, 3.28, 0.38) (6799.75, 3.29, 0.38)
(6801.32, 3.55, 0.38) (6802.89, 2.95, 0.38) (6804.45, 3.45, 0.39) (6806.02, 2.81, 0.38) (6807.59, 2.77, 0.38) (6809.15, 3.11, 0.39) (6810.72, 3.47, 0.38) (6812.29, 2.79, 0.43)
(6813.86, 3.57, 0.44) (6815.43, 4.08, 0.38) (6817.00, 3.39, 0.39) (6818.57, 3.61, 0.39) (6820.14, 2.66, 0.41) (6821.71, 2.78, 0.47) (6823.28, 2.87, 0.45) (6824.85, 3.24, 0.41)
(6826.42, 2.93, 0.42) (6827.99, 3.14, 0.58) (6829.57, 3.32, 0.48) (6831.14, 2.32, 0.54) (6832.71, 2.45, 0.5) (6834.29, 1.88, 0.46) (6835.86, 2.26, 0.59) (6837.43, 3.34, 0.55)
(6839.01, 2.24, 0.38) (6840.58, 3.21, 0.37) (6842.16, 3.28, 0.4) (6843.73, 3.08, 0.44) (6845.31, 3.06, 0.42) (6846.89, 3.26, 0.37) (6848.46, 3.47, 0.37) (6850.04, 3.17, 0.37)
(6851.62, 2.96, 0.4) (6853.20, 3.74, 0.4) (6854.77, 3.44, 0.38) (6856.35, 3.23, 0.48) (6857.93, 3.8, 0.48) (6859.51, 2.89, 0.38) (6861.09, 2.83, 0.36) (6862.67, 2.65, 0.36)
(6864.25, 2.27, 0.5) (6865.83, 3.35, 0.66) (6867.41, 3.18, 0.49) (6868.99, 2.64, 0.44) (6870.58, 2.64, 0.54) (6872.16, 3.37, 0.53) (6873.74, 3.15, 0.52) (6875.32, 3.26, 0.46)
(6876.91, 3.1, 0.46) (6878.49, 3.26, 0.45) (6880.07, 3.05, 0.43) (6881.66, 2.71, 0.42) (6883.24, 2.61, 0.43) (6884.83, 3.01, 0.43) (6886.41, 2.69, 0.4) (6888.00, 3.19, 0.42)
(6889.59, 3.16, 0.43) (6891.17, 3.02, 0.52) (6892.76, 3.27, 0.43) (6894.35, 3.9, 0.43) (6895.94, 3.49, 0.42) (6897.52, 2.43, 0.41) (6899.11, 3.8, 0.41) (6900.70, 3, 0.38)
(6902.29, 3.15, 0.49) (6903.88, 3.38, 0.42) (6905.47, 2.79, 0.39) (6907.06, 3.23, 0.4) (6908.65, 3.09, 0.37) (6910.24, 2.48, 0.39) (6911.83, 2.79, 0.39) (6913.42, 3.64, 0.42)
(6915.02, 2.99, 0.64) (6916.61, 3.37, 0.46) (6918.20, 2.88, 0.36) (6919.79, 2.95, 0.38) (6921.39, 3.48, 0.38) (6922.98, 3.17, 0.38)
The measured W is 1.17 Ang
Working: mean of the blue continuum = 3.23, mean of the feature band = 2.99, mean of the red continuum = 3.09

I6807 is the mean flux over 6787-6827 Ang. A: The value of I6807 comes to 3.16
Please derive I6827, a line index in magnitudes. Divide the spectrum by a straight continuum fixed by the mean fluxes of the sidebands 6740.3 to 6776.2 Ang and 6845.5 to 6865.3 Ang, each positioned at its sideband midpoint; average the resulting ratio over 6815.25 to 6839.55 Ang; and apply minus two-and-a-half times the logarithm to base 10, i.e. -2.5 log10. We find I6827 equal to 0.084 mag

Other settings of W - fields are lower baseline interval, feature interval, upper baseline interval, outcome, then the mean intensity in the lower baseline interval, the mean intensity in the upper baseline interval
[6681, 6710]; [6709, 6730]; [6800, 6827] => -0.6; 3.09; 3.18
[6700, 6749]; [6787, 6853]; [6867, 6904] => 1.8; 3.24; 3.1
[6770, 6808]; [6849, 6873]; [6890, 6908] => 0.7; 3.08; 3.22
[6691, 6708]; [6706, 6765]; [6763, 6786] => -3.3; 3.11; 2.98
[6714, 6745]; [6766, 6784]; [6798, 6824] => 1.5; 3.32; 3.2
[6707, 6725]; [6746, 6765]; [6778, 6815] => 0.6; 3.26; 3.15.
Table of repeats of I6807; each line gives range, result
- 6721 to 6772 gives 3.19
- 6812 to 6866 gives 3.04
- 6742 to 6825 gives 3.1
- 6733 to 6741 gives 3.59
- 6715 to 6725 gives 3.29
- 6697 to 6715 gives 3.15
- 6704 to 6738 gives 3.3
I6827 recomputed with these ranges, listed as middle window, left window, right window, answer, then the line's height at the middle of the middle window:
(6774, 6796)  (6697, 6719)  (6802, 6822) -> 0.069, 3.2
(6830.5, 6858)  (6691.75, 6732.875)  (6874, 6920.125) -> 0.044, 3.12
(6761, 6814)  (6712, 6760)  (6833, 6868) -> 0.020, 3.14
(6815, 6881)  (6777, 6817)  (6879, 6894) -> 0.014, 3.08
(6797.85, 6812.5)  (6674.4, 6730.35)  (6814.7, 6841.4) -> -0.070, 2.96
